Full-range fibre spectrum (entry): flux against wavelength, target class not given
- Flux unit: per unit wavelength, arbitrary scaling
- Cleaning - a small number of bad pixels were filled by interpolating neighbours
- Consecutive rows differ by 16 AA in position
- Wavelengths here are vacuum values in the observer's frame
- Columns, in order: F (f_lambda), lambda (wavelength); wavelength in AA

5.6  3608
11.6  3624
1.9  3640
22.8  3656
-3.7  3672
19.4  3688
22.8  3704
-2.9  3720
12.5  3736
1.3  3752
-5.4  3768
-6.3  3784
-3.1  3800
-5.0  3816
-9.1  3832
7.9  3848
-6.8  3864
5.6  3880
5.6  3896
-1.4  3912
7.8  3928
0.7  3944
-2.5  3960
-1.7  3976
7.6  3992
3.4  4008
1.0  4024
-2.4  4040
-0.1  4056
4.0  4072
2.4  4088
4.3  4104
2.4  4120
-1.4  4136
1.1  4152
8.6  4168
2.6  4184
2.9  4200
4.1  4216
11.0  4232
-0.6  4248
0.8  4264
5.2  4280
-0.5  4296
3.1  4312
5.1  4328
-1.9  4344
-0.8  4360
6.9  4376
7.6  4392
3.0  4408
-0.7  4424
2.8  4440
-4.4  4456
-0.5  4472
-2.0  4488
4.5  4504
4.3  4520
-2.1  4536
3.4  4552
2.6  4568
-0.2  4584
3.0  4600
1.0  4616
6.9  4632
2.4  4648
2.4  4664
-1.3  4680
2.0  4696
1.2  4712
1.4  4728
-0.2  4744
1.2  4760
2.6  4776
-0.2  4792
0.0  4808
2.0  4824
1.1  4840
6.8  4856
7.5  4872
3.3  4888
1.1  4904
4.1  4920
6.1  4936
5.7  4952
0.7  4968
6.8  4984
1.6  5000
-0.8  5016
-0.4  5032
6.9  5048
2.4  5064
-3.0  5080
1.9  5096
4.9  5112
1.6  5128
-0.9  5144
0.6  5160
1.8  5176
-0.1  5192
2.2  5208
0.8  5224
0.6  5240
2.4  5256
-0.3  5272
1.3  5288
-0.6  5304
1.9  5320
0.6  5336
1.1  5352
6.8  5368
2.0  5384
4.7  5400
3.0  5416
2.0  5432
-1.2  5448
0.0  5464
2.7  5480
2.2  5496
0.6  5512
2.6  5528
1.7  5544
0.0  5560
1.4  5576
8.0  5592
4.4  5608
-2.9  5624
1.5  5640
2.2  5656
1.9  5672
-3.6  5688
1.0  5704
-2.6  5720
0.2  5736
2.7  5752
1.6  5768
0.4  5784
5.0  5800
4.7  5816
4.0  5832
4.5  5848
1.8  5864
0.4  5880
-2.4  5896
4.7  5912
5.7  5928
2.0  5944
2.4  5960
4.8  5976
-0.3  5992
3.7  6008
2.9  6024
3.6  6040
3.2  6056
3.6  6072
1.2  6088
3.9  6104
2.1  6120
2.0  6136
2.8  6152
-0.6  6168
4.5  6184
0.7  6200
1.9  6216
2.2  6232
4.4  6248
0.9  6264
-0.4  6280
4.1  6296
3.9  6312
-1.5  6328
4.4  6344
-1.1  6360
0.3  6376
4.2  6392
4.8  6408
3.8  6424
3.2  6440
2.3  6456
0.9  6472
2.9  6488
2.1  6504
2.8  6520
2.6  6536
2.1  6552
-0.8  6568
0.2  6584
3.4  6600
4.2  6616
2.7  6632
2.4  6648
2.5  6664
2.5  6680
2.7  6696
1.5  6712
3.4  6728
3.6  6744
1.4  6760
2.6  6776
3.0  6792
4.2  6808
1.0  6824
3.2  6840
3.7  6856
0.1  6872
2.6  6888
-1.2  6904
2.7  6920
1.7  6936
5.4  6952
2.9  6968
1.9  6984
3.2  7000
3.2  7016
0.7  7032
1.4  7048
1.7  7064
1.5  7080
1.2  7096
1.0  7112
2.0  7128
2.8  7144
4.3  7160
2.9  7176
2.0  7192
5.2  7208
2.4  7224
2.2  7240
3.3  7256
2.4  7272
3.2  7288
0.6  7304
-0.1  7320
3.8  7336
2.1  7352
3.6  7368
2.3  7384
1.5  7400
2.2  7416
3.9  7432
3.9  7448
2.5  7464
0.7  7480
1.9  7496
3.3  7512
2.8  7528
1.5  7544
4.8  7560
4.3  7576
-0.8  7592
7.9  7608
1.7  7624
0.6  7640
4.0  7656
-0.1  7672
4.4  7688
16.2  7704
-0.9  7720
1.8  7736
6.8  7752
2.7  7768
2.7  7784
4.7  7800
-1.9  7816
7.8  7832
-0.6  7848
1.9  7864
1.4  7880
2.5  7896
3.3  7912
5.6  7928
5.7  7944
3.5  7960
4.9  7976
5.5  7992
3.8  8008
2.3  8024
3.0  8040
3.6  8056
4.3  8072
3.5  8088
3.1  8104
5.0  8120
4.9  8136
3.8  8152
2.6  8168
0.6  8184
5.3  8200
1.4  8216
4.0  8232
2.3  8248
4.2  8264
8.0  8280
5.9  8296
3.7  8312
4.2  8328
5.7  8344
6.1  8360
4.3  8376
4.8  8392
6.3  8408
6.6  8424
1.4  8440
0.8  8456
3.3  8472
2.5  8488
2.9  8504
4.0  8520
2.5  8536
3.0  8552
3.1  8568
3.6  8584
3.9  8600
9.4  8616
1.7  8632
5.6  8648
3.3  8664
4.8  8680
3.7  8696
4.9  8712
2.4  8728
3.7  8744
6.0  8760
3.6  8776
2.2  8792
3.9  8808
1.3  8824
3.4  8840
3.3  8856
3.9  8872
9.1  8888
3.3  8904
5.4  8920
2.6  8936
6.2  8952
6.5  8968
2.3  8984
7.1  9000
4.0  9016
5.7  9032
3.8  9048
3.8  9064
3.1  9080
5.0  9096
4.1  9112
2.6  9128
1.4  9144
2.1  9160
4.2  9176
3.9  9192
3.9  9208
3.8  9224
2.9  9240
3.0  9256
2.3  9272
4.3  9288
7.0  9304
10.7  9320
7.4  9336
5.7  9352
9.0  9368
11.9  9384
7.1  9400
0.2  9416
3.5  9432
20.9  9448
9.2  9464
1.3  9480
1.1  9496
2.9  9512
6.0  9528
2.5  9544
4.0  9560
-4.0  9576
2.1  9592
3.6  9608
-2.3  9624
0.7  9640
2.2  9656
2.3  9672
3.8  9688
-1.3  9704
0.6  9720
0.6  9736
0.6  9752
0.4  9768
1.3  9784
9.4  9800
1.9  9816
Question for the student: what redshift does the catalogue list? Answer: 1.065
